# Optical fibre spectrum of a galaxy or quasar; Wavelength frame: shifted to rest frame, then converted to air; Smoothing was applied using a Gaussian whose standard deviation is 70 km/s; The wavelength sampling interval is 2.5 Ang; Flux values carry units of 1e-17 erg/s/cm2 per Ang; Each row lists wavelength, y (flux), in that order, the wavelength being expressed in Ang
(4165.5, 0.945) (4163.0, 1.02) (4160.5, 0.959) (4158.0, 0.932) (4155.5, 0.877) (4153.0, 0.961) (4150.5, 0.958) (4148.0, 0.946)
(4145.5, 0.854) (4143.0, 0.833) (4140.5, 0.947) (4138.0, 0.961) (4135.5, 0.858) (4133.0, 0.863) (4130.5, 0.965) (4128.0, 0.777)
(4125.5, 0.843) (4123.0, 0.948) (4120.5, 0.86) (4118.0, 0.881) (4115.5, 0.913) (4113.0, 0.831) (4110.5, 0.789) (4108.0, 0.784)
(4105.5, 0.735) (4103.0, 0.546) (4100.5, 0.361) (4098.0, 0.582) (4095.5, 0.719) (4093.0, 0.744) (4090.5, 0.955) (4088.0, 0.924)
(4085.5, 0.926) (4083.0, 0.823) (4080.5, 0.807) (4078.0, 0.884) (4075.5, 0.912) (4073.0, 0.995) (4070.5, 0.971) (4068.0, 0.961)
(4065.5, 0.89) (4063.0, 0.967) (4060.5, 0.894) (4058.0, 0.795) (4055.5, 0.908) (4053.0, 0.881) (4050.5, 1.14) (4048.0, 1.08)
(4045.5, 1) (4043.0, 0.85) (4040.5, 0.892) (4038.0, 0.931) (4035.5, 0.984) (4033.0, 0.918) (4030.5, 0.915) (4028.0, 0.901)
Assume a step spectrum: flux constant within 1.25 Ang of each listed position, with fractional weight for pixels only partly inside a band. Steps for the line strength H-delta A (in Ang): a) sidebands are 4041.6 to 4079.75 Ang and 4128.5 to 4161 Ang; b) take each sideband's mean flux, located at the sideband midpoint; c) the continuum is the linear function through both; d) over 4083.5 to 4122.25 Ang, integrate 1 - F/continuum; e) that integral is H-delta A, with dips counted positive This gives 6.4 Ang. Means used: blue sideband 0.94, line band 0.773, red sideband 0.912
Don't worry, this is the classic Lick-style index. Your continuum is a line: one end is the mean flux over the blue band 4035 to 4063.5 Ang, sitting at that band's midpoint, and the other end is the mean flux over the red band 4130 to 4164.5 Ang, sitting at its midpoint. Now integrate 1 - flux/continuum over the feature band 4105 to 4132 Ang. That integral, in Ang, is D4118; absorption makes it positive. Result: 2.25 Ang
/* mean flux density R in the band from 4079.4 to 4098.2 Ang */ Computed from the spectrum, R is 0.823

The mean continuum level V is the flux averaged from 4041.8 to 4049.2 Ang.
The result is 0.977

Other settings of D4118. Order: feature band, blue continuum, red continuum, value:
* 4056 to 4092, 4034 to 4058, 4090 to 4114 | -3.7 Ang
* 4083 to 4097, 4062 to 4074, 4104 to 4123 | 0.8 Ang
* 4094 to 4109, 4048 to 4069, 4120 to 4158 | 4.8 Ang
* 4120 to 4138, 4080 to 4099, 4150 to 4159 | 0.1 Ang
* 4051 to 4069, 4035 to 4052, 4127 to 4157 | 1.1 Ang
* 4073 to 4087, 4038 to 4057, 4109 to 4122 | 0.4 Ang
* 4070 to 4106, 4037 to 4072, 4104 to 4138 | 4.3 Ang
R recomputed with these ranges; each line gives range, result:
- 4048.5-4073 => 0.942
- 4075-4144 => 0.819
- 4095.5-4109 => 0.609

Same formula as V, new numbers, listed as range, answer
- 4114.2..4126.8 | 0.888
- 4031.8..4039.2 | 0.945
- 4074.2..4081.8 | 0.868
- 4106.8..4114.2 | 0.801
